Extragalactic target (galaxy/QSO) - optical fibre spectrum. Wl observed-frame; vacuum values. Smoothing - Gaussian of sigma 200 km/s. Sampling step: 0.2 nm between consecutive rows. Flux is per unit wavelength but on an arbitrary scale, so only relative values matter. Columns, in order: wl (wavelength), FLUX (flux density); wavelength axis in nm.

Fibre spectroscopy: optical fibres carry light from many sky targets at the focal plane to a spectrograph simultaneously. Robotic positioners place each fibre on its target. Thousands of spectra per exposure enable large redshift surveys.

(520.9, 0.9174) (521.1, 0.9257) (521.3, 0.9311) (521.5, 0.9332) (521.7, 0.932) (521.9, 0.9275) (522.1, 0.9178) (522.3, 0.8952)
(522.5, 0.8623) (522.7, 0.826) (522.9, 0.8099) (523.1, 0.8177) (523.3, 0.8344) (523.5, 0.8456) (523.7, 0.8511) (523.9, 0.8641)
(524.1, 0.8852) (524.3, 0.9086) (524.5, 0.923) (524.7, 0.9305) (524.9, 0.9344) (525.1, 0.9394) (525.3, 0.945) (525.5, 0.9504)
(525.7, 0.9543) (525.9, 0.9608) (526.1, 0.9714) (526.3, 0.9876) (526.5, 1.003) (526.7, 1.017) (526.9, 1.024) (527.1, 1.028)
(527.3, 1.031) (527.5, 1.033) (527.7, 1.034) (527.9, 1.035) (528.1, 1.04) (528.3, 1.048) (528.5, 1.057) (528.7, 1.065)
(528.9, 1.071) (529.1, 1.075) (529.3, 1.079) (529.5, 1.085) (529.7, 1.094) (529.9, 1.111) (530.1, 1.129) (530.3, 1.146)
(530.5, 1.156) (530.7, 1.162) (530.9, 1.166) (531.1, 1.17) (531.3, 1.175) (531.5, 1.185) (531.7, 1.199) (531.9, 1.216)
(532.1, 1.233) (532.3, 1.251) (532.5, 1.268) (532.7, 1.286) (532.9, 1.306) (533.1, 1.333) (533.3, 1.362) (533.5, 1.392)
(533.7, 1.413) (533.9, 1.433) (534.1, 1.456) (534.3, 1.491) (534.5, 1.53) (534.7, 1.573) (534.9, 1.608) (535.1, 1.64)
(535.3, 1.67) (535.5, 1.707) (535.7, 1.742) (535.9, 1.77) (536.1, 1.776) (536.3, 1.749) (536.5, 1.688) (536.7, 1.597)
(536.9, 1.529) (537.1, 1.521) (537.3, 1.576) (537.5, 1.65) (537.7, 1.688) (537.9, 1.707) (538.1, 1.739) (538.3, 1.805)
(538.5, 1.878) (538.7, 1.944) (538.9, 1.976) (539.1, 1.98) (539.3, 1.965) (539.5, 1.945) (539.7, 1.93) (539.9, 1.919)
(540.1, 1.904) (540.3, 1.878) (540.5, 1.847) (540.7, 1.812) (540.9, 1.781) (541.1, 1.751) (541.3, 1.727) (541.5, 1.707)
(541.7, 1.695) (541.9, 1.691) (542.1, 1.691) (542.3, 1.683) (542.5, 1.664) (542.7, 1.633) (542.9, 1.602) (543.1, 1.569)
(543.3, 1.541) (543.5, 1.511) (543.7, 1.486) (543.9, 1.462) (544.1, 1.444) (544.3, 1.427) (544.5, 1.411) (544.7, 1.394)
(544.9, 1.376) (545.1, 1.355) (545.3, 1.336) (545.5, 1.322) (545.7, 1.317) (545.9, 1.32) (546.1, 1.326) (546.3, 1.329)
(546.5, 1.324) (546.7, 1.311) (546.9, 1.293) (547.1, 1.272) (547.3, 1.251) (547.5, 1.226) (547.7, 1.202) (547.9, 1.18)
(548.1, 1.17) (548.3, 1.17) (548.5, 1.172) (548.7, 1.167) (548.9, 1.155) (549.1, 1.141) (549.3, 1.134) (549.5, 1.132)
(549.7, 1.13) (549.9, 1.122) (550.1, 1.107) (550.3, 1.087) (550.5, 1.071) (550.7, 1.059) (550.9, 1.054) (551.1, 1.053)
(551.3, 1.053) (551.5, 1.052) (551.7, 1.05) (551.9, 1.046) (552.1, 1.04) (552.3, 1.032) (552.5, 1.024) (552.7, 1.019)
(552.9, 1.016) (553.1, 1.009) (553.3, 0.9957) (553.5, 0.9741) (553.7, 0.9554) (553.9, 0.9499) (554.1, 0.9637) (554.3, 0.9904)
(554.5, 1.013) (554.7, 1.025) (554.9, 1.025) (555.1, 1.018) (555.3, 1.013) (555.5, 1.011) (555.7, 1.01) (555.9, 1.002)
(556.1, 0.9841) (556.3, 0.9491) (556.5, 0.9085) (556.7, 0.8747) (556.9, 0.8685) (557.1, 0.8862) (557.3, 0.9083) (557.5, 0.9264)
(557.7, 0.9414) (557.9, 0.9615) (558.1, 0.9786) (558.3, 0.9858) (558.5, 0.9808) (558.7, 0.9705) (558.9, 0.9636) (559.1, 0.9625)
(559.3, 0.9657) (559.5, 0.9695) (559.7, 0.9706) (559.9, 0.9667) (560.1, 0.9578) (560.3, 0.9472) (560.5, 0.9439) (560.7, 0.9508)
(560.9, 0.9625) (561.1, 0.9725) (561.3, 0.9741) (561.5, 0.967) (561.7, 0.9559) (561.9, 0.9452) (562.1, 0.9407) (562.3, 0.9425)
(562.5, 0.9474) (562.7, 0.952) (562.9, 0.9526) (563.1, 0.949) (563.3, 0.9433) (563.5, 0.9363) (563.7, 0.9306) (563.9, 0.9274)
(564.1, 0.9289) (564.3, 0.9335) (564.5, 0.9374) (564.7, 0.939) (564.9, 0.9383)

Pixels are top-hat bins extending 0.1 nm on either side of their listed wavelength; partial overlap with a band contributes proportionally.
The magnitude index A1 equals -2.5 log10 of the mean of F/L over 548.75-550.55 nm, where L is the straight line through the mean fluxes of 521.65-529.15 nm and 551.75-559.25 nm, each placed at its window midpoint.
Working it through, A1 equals -0.15 mag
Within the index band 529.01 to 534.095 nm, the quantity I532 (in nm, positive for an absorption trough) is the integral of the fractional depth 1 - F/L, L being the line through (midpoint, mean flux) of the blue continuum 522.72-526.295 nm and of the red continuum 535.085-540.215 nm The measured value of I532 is 0.55 nm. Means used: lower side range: 0.902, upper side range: 1.77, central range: 1.22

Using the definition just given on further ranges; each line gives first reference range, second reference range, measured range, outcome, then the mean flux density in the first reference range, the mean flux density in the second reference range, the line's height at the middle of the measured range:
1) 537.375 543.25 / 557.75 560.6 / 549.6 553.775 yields 0.79 nm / 1.78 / 0.966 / 1.29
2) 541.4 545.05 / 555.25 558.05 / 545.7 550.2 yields 0.43 nm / 1.55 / 0.945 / 1.34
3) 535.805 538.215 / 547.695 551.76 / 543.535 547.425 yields -0.17 nm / 1.67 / 1.12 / 1.3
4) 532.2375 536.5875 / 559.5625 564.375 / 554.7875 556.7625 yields 0.18 nm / 1.52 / 0.95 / 1.08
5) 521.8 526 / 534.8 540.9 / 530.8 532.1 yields 0.17 nm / 0.894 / 1.77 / 1.37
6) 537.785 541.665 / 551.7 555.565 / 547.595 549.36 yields 0.20 nm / 1.85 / 1.01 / 1.32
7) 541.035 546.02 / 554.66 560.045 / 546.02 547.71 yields 0.12 nm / 1.52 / 0.963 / 1.39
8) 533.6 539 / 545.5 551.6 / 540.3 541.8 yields -0.30 nm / 1.66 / 1.18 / 1.48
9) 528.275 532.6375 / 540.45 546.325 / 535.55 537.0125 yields -0.41 nm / 1.15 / 1.54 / 1.32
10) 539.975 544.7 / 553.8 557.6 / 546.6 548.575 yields 0.22 nm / 1.64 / 0.965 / 1.38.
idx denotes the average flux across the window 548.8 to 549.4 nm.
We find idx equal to 1.14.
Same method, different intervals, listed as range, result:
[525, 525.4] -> 0.942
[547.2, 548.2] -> 1.21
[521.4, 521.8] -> 0.933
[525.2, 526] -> 0.953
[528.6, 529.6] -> 1.07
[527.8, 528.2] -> 1.04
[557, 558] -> 0.925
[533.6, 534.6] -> 1.46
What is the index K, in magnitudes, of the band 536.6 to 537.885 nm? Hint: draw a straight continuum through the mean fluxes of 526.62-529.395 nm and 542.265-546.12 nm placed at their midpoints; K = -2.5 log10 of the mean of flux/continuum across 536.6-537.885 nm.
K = -0.24 mag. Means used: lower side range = 1.05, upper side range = 1.46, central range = 1.6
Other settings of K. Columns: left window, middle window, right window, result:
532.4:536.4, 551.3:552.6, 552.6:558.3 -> 0.022 mag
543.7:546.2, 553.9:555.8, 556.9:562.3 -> 0.090 mag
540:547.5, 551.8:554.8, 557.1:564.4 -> 0.195 mag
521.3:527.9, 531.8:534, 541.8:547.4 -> -0.153 mag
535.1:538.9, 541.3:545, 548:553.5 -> -0.092 mag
